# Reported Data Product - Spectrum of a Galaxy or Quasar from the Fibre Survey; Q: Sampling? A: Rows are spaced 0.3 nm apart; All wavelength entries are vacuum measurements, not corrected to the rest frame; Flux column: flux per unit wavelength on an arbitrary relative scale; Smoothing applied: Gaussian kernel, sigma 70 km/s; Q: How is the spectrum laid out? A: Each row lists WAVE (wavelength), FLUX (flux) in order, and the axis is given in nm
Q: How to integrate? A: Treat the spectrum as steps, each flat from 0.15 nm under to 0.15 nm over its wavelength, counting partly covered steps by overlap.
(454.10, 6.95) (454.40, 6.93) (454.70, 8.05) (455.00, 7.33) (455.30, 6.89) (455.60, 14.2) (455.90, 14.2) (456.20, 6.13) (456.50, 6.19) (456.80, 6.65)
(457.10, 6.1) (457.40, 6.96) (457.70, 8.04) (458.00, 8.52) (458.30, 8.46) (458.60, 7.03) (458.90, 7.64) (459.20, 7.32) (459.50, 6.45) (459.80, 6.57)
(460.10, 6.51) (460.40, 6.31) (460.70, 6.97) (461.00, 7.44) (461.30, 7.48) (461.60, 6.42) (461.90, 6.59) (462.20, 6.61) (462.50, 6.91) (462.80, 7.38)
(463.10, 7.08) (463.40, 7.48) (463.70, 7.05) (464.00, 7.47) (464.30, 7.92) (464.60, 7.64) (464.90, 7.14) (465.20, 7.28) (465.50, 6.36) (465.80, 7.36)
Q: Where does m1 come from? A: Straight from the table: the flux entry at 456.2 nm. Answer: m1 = 6.13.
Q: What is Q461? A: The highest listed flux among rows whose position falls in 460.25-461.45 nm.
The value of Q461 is 7.48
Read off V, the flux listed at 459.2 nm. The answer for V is 7.32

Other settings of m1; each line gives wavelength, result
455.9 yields 14.2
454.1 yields 6.95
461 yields 7.44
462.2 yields 6.61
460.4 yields 6.31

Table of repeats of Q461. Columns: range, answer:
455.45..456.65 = 14.2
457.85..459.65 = 8.52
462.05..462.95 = 7.38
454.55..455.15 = 8.05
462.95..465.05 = 7.92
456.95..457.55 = 6.96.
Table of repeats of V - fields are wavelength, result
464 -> 7.47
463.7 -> 7.05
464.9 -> 7.14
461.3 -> 7.48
